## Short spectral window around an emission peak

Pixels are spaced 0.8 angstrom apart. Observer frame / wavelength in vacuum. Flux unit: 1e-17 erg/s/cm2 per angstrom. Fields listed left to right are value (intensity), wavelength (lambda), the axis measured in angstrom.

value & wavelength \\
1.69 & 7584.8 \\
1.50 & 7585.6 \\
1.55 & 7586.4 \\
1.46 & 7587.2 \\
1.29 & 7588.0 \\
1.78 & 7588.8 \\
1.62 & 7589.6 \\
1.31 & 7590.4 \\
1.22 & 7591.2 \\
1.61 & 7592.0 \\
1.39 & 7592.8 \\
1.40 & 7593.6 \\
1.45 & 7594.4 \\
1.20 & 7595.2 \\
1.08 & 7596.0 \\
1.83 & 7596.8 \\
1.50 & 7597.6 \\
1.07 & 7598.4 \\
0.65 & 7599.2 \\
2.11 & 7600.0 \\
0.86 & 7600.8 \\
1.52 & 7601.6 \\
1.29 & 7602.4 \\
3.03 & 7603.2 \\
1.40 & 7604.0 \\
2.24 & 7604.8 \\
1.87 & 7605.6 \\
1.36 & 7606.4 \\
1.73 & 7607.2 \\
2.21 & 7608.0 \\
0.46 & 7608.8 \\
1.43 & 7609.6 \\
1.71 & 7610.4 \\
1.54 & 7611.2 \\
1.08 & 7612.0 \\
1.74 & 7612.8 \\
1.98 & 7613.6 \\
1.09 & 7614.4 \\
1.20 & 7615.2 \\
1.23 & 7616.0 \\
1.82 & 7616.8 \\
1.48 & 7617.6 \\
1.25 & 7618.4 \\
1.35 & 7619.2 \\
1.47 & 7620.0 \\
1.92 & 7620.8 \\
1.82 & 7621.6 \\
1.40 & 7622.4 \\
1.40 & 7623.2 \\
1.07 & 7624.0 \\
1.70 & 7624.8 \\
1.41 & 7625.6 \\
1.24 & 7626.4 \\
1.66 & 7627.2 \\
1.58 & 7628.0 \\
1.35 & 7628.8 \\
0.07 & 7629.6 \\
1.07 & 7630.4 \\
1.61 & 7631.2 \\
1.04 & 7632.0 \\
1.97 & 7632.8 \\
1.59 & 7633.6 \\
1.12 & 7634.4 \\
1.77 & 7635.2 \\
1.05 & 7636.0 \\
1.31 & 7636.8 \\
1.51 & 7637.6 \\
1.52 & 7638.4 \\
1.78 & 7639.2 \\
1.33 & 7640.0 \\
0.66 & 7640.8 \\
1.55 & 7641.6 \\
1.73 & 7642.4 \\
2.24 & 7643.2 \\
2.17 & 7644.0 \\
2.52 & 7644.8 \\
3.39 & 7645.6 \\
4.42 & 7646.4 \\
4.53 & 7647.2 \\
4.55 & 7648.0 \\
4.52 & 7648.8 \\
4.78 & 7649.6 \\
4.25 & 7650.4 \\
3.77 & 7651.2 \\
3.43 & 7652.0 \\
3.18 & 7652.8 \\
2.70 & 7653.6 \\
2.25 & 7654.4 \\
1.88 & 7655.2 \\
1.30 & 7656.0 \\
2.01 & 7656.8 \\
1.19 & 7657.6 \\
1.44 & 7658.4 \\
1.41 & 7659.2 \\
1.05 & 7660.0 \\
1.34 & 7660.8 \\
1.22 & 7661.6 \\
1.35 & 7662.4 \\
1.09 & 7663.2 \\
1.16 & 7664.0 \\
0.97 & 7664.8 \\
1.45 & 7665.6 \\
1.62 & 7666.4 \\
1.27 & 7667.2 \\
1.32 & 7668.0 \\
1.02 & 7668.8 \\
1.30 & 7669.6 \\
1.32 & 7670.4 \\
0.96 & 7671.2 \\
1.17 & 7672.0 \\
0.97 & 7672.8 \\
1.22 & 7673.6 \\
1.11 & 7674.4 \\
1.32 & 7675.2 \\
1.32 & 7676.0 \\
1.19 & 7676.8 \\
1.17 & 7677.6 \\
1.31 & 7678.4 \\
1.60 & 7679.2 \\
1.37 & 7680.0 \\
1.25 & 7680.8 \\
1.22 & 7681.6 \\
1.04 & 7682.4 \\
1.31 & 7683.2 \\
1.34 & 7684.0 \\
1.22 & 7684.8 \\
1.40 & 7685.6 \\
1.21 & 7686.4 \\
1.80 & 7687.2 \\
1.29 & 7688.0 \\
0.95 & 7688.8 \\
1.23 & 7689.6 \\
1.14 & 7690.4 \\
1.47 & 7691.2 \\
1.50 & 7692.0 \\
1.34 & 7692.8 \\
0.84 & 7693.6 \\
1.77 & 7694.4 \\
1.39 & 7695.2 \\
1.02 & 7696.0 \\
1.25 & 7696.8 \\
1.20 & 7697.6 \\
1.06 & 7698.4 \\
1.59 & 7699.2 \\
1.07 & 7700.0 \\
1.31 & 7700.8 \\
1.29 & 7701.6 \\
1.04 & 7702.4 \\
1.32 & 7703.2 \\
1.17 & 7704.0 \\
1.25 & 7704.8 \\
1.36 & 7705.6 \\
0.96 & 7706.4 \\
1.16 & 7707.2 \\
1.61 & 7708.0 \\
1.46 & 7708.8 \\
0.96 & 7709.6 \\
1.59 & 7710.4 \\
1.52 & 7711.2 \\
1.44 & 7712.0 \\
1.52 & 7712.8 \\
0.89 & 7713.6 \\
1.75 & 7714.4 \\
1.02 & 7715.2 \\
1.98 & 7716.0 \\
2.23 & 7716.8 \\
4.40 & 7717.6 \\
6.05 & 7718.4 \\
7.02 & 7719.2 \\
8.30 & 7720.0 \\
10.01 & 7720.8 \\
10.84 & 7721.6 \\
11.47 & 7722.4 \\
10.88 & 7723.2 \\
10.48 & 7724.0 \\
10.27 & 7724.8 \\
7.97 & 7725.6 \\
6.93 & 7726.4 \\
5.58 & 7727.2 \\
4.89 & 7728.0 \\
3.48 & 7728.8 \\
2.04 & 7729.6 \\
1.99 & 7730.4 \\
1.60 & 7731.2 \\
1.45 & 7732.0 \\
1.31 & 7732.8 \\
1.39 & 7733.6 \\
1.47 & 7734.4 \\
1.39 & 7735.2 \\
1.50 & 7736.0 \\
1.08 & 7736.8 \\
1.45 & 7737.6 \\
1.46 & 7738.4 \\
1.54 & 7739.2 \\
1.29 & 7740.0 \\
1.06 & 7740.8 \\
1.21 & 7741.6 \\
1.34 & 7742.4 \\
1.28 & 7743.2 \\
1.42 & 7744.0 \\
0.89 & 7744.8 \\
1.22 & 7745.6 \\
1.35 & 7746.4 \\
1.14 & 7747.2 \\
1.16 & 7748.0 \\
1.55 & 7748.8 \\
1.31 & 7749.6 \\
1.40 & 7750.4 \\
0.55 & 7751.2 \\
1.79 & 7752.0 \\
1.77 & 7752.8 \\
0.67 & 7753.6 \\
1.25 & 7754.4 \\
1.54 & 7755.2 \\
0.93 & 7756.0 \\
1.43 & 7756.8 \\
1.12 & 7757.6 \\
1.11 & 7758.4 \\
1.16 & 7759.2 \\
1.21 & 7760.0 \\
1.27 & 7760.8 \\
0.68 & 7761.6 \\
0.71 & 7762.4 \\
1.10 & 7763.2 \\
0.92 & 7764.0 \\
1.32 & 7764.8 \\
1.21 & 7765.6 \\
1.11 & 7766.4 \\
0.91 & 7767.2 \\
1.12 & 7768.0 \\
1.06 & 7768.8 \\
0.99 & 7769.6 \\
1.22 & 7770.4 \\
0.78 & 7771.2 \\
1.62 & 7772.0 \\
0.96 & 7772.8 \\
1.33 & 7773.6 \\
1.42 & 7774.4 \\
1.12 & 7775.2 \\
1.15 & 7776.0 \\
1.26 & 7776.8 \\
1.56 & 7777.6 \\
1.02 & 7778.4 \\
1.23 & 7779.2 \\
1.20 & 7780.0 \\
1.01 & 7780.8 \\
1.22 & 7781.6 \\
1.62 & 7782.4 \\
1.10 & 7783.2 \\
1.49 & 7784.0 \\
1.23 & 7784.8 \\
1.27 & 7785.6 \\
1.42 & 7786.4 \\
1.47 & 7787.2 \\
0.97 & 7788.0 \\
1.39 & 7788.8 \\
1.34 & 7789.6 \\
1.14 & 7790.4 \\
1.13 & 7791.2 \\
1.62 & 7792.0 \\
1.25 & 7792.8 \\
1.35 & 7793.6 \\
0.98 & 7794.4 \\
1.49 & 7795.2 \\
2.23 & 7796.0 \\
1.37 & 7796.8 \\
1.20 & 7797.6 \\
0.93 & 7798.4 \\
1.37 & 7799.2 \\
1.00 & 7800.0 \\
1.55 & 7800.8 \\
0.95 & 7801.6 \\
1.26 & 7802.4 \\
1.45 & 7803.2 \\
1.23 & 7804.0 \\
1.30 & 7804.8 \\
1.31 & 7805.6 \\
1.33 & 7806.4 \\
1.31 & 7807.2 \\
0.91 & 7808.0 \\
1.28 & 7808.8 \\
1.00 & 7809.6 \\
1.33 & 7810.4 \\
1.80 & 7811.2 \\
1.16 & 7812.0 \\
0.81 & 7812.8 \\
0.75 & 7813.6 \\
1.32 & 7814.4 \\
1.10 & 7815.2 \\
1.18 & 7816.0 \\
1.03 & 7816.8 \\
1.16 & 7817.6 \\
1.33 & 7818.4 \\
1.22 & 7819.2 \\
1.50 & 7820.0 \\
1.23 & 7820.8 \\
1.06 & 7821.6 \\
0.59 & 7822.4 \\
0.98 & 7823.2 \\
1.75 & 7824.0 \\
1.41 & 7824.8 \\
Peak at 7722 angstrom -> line [O III] 5007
